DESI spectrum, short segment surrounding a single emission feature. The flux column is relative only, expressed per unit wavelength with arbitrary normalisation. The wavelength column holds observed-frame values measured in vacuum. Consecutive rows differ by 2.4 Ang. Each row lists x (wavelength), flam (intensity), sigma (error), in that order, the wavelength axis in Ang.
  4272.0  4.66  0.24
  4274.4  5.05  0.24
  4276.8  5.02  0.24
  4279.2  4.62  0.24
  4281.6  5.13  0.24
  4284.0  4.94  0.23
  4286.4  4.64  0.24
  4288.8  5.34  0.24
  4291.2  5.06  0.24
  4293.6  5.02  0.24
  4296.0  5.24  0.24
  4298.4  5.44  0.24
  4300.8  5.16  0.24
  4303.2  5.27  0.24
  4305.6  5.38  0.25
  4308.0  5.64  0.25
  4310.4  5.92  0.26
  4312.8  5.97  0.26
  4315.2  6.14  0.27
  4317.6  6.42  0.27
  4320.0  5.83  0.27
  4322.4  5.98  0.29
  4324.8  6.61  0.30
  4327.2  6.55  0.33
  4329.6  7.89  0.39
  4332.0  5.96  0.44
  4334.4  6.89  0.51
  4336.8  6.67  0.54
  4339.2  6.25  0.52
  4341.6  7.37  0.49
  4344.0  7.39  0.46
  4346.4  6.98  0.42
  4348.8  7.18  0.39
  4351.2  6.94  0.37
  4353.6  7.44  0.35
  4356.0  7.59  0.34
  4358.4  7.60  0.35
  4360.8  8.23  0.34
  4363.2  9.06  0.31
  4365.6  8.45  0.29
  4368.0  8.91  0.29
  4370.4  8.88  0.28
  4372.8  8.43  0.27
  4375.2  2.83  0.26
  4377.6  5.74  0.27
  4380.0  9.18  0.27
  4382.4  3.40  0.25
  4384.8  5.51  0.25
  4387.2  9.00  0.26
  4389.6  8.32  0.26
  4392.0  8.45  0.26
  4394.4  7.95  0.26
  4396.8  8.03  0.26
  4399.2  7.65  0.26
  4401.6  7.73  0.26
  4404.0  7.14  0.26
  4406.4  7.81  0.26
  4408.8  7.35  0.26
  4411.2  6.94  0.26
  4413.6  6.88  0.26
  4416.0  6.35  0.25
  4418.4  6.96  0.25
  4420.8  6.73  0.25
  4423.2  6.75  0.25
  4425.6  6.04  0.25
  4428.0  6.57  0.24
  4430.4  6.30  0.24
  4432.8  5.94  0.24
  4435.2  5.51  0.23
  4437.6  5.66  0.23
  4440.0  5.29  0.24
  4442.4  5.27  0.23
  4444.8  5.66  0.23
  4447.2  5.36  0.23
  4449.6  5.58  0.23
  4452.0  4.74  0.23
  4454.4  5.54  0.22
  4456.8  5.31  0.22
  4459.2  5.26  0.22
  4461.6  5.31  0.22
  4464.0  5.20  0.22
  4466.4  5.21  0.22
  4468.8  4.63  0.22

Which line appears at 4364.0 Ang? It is C IV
